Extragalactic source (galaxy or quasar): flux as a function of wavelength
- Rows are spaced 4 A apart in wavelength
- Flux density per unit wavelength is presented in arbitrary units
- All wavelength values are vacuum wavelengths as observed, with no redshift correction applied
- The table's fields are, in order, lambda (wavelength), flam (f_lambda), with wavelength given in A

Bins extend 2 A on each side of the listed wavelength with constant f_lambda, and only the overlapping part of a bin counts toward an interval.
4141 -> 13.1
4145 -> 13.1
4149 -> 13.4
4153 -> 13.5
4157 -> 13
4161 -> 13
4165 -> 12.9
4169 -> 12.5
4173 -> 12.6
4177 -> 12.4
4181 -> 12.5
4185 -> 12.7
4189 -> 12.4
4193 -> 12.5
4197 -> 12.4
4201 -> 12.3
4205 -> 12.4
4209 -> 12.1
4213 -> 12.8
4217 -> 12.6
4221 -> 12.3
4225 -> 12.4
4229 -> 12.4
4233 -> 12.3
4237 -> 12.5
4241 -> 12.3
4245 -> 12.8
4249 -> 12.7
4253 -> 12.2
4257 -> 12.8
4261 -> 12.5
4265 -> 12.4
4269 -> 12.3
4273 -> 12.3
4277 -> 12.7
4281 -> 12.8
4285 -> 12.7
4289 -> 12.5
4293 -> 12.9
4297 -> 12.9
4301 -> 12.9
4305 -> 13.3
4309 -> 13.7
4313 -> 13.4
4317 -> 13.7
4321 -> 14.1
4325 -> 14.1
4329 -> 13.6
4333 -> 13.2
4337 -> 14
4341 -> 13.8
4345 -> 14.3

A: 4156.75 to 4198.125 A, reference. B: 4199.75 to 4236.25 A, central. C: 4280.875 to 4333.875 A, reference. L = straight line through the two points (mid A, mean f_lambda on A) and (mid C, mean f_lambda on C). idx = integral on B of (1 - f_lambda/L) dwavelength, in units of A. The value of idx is 1.2 A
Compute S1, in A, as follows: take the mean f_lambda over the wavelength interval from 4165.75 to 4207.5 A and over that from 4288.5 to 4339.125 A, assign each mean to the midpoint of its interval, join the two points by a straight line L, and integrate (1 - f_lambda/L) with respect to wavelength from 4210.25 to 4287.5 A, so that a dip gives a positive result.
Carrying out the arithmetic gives 2.59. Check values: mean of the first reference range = 12.5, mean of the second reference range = 13.4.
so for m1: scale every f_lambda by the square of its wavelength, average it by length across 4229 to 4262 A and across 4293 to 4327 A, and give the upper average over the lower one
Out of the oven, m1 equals 1.1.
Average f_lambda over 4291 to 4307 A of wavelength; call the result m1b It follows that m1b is 13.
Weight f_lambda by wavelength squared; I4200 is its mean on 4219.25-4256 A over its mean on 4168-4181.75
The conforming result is 1.0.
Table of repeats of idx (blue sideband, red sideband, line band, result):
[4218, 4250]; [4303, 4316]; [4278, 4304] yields 0.9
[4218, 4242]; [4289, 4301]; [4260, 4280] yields 0.3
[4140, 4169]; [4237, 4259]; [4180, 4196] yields 0.5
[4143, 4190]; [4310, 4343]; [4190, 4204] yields 0.7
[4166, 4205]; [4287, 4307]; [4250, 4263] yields 0.2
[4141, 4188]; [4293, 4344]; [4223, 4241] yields 1.1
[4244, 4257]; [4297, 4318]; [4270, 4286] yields 0.4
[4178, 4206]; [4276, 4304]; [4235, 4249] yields 0.1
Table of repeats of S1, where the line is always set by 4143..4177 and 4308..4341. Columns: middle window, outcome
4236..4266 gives 1.92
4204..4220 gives 0.89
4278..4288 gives 0.60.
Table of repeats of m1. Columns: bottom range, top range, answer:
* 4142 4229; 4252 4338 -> 1.09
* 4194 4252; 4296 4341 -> 1.14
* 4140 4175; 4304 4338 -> 1.14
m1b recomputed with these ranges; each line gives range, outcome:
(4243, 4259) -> 12.6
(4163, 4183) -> 12.6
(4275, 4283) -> 12.8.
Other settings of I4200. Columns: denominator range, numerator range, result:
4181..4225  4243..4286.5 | 1.04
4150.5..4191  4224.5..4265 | 1.01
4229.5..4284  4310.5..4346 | 1.14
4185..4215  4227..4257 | 1.02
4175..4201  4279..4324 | 1.12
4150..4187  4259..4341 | 1.09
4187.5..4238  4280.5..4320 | 1.10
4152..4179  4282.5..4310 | 1.08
